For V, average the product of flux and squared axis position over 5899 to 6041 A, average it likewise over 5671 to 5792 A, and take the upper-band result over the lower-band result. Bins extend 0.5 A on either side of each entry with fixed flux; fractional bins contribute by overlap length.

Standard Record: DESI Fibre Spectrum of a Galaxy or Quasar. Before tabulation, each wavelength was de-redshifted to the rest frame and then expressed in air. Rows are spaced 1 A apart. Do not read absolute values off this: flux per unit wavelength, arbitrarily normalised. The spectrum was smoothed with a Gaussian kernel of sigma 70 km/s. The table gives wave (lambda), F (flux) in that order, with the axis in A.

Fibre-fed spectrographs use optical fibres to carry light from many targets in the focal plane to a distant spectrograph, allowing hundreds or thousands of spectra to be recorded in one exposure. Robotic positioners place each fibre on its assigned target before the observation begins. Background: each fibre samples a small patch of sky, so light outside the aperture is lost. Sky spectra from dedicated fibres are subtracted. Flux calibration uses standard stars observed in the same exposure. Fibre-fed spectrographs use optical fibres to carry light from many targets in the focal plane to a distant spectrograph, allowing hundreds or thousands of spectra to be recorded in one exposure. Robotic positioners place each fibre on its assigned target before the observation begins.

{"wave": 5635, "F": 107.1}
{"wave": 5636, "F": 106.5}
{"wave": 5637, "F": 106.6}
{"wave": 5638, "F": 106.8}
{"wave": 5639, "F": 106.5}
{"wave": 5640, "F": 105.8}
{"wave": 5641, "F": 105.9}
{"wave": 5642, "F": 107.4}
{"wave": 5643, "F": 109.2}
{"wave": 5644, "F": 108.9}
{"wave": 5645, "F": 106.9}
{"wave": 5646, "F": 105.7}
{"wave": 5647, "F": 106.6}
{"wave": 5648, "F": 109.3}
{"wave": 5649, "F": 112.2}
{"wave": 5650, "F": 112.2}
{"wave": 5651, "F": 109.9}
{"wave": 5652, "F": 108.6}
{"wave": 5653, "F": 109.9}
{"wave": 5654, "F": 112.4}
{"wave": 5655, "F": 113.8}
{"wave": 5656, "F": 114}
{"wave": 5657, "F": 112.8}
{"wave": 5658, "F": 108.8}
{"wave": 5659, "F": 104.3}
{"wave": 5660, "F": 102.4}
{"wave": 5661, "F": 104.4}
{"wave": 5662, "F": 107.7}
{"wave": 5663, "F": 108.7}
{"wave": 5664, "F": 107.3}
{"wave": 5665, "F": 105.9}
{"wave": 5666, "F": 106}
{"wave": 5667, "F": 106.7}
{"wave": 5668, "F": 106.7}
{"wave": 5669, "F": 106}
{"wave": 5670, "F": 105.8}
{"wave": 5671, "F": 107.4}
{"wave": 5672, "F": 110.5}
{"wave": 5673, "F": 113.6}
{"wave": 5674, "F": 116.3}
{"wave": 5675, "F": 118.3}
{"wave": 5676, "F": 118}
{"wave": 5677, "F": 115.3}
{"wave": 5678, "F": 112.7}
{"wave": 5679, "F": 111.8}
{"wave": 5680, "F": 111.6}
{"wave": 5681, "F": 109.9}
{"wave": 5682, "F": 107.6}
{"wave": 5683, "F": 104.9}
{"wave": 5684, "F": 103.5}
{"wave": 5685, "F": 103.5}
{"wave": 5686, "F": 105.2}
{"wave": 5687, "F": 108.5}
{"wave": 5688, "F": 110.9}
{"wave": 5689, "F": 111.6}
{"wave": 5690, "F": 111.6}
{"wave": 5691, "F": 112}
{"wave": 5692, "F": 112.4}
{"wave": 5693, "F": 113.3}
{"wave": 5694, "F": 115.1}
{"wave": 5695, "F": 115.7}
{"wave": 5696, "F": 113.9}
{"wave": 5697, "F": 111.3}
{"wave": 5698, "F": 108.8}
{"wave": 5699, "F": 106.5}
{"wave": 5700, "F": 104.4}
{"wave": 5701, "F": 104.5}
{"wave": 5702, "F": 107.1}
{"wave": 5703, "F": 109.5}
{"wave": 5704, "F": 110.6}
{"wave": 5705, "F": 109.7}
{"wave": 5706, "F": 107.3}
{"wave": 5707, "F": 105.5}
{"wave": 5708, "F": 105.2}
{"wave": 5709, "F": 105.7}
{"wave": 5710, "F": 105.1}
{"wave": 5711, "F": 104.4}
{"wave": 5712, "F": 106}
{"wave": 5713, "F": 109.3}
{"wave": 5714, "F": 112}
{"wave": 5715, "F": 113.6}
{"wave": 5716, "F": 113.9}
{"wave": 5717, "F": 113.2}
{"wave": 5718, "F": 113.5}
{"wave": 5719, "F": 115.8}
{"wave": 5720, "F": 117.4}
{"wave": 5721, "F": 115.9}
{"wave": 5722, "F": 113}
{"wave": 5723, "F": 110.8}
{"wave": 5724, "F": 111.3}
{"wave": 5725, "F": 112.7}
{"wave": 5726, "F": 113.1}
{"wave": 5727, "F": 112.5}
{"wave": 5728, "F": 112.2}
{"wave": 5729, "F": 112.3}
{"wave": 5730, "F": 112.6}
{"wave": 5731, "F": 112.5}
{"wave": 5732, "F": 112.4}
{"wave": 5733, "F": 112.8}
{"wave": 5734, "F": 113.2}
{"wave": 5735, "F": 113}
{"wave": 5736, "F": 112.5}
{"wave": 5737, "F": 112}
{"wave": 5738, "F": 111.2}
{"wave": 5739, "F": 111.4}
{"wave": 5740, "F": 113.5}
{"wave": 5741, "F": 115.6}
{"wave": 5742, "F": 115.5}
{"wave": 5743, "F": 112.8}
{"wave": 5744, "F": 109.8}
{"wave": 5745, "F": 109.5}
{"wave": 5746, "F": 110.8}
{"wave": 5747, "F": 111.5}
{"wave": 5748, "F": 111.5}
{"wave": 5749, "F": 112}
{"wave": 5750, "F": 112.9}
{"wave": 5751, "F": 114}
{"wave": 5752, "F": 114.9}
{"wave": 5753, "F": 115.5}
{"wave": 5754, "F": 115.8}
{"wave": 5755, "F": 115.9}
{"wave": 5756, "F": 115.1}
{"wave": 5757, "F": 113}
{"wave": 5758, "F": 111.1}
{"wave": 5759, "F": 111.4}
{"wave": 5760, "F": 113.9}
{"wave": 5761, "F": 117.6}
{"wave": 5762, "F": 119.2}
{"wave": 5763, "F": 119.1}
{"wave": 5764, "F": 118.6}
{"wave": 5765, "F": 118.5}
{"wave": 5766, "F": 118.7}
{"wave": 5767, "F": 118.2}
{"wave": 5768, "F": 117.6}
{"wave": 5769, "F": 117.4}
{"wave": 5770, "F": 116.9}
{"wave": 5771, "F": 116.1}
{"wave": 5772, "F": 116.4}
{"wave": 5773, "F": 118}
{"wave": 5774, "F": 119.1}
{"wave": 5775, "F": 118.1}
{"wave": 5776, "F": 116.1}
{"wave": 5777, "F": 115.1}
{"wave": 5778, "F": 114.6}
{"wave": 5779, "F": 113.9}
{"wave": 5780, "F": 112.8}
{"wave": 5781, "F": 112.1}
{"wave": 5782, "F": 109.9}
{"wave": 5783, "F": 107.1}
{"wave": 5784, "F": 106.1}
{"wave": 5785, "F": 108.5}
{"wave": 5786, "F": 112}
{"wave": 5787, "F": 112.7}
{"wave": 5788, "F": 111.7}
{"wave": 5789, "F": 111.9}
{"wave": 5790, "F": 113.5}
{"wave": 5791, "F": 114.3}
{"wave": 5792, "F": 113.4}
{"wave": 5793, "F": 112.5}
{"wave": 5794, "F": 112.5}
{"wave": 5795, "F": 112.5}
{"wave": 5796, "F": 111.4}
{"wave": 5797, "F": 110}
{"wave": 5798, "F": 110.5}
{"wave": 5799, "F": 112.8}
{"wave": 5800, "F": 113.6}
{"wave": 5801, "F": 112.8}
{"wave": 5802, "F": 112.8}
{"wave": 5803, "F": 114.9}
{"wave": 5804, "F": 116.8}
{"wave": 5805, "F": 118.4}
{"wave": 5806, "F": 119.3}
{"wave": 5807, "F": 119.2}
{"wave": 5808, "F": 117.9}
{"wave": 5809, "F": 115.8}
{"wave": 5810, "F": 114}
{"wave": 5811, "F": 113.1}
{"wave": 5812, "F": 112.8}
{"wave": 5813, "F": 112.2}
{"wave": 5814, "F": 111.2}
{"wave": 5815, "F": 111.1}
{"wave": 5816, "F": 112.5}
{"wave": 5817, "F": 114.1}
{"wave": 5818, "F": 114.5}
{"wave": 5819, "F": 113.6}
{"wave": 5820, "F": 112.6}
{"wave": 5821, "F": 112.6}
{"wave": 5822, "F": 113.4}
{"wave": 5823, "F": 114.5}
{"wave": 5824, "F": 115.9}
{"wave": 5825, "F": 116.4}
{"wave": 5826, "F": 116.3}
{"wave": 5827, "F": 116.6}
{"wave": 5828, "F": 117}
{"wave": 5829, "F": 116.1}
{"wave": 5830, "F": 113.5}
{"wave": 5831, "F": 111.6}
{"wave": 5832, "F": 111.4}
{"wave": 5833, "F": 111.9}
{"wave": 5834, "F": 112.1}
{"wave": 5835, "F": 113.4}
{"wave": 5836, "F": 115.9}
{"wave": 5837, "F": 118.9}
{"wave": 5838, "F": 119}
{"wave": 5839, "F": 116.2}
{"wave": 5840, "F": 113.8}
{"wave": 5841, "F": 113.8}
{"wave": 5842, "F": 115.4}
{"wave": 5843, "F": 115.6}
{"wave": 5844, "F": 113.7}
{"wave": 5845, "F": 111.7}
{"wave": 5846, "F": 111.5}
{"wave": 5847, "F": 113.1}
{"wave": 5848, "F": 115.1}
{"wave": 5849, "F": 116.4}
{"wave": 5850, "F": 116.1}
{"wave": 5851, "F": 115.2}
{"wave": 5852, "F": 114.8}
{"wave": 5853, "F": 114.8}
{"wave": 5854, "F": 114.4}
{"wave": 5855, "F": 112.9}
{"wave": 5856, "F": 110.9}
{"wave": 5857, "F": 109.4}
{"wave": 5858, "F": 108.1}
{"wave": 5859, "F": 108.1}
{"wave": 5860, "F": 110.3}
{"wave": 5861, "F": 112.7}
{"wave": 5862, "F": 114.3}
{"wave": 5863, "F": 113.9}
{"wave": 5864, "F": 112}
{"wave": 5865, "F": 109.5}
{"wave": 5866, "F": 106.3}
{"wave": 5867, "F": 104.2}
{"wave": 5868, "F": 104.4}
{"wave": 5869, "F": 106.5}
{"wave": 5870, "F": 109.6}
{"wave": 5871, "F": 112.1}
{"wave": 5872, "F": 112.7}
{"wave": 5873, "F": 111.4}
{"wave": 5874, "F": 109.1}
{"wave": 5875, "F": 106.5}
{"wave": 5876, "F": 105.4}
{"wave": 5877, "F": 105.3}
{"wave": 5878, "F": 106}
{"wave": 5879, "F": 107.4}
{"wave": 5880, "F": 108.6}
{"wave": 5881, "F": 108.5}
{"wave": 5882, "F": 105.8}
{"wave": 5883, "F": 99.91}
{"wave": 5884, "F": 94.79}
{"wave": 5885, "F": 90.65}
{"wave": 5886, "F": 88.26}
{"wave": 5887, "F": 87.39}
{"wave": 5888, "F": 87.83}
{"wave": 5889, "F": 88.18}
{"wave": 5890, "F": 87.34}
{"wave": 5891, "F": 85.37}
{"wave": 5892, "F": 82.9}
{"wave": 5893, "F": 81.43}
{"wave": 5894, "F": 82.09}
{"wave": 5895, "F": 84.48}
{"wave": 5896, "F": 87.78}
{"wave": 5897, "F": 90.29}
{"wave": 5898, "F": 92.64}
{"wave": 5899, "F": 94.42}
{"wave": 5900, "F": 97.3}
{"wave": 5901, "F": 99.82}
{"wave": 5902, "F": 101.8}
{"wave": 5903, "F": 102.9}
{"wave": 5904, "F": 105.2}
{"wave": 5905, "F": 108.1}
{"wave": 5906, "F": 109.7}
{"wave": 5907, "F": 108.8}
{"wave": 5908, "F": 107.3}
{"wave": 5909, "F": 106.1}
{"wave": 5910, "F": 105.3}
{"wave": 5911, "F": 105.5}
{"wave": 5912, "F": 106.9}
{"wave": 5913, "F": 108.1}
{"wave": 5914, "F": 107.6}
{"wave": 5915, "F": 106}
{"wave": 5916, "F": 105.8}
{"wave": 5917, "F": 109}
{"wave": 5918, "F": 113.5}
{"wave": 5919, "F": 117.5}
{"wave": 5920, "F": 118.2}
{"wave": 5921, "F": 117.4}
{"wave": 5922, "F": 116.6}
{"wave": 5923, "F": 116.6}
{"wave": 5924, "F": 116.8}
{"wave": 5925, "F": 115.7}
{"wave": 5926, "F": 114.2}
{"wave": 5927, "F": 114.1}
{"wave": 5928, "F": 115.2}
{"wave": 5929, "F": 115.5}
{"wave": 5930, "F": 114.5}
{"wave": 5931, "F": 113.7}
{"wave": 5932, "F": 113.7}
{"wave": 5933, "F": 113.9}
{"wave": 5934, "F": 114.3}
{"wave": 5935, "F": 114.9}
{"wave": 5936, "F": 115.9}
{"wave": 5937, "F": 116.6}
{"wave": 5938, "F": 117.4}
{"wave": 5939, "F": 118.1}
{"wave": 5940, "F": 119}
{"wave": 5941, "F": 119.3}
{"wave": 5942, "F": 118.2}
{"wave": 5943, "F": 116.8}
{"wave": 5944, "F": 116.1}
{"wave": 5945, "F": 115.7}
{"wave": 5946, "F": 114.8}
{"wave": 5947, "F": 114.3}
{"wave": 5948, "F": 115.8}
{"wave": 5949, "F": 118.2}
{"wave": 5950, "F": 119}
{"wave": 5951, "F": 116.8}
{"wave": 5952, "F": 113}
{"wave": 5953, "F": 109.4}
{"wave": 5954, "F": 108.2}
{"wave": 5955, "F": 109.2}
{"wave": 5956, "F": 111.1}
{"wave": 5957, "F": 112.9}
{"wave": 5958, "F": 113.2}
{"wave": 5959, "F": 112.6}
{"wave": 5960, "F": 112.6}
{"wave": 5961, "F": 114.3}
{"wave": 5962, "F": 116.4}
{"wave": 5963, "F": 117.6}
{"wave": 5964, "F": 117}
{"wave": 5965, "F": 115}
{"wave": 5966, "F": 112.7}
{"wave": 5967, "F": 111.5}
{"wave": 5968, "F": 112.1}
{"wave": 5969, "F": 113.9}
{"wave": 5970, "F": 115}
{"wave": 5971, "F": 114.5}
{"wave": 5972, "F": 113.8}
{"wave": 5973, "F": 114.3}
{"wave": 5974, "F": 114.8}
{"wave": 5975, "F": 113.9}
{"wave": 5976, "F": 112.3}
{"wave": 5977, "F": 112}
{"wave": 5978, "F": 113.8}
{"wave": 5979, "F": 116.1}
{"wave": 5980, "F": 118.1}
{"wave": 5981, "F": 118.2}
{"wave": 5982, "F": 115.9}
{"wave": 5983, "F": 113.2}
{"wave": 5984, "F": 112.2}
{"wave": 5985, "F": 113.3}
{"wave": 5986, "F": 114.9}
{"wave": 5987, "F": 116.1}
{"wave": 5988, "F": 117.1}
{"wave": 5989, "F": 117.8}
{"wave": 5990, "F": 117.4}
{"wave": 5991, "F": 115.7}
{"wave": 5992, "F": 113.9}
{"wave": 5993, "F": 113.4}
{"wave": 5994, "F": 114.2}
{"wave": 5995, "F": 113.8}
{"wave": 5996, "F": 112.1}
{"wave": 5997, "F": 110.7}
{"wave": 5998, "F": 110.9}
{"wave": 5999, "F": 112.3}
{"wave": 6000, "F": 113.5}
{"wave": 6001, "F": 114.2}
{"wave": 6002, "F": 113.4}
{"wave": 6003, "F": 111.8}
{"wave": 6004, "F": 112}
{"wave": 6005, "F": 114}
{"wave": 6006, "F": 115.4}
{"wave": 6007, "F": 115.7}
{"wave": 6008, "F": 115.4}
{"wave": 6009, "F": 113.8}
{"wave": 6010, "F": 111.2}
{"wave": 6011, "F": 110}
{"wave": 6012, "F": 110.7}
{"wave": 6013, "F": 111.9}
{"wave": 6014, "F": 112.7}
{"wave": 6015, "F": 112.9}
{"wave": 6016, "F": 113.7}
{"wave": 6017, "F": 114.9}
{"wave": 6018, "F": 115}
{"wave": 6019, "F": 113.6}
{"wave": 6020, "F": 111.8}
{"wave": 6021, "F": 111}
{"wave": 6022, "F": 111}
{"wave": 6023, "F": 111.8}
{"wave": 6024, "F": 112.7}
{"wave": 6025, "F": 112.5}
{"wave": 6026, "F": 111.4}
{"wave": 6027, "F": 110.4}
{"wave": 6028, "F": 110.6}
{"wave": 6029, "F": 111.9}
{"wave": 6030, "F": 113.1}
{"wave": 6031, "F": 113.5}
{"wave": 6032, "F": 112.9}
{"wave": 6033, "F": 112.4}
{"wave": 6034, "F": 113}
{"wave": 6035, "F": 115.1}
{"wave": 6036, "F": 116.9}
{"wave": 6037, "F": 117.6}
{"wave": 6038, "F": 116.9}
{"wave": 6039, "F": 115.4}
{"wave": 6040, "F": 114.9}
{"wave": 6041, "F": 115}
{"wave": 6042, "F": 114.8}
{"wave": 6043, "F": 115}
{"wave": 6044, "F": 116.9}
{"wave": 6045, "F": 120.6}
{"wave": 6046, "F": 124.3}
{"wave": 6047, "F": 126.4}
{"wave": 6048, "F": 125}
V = 1.1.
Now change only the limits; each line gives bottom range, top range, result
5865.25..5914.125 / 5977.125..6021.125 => 1.18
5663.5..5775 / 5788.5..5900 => 1.01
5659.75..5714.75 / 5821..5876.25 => 1.09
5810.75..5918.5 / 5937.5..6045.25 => 1.11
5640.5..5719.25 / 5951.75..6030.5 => 1.15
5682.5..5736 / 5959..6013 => 1.13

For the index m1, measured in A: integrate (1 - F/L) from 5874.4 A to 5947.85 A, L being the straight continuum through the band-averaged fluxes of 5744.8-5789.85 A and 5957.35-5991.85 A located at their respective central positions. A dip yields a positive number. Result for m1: 5.4 A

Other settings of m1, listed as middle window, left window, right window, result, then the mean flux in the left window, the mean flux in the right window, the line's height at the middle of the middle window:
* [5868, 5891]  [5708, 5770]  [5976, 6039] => 2.4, 113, 114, 113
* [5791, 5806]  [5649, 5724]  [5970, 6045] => -0.3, 110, 114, 111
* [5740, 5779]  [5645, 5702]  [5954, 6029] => -1.6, 110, 114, 111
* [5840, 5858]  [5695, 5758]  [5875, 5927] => -1.5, 112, 102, 105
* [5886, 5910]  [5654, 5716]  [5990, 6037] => 3.6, 109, 113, 112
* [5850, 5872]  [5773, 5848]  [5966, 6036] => 0.6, 114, 113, 114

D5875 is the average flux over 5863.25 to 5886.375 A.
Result 106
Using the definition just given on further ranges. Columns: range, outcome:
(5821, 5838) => 115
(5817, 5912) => 107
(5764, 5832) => 114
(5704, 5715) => 107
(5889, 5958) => 108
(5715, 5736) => 113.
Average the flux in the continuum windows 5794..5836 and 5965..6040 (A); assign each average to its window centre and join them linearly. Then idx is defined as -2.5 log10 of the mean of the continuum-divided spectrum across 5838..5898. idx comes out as 0.087 mag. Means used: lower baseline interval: 114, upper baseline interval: 114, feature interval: 105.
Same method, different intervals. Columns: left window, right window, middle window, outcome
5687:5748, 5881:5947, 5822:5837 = -0.06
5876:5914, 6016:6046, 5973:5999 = -0.06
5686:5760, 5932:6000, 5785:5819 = -0.01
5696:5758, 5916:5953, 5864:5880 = 0.06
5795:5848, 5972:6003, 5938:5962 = -0.01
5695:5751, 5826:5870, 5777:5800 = 0.00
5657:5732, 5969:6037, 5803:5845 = -0.03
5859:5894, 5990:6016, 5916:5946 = -0.09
